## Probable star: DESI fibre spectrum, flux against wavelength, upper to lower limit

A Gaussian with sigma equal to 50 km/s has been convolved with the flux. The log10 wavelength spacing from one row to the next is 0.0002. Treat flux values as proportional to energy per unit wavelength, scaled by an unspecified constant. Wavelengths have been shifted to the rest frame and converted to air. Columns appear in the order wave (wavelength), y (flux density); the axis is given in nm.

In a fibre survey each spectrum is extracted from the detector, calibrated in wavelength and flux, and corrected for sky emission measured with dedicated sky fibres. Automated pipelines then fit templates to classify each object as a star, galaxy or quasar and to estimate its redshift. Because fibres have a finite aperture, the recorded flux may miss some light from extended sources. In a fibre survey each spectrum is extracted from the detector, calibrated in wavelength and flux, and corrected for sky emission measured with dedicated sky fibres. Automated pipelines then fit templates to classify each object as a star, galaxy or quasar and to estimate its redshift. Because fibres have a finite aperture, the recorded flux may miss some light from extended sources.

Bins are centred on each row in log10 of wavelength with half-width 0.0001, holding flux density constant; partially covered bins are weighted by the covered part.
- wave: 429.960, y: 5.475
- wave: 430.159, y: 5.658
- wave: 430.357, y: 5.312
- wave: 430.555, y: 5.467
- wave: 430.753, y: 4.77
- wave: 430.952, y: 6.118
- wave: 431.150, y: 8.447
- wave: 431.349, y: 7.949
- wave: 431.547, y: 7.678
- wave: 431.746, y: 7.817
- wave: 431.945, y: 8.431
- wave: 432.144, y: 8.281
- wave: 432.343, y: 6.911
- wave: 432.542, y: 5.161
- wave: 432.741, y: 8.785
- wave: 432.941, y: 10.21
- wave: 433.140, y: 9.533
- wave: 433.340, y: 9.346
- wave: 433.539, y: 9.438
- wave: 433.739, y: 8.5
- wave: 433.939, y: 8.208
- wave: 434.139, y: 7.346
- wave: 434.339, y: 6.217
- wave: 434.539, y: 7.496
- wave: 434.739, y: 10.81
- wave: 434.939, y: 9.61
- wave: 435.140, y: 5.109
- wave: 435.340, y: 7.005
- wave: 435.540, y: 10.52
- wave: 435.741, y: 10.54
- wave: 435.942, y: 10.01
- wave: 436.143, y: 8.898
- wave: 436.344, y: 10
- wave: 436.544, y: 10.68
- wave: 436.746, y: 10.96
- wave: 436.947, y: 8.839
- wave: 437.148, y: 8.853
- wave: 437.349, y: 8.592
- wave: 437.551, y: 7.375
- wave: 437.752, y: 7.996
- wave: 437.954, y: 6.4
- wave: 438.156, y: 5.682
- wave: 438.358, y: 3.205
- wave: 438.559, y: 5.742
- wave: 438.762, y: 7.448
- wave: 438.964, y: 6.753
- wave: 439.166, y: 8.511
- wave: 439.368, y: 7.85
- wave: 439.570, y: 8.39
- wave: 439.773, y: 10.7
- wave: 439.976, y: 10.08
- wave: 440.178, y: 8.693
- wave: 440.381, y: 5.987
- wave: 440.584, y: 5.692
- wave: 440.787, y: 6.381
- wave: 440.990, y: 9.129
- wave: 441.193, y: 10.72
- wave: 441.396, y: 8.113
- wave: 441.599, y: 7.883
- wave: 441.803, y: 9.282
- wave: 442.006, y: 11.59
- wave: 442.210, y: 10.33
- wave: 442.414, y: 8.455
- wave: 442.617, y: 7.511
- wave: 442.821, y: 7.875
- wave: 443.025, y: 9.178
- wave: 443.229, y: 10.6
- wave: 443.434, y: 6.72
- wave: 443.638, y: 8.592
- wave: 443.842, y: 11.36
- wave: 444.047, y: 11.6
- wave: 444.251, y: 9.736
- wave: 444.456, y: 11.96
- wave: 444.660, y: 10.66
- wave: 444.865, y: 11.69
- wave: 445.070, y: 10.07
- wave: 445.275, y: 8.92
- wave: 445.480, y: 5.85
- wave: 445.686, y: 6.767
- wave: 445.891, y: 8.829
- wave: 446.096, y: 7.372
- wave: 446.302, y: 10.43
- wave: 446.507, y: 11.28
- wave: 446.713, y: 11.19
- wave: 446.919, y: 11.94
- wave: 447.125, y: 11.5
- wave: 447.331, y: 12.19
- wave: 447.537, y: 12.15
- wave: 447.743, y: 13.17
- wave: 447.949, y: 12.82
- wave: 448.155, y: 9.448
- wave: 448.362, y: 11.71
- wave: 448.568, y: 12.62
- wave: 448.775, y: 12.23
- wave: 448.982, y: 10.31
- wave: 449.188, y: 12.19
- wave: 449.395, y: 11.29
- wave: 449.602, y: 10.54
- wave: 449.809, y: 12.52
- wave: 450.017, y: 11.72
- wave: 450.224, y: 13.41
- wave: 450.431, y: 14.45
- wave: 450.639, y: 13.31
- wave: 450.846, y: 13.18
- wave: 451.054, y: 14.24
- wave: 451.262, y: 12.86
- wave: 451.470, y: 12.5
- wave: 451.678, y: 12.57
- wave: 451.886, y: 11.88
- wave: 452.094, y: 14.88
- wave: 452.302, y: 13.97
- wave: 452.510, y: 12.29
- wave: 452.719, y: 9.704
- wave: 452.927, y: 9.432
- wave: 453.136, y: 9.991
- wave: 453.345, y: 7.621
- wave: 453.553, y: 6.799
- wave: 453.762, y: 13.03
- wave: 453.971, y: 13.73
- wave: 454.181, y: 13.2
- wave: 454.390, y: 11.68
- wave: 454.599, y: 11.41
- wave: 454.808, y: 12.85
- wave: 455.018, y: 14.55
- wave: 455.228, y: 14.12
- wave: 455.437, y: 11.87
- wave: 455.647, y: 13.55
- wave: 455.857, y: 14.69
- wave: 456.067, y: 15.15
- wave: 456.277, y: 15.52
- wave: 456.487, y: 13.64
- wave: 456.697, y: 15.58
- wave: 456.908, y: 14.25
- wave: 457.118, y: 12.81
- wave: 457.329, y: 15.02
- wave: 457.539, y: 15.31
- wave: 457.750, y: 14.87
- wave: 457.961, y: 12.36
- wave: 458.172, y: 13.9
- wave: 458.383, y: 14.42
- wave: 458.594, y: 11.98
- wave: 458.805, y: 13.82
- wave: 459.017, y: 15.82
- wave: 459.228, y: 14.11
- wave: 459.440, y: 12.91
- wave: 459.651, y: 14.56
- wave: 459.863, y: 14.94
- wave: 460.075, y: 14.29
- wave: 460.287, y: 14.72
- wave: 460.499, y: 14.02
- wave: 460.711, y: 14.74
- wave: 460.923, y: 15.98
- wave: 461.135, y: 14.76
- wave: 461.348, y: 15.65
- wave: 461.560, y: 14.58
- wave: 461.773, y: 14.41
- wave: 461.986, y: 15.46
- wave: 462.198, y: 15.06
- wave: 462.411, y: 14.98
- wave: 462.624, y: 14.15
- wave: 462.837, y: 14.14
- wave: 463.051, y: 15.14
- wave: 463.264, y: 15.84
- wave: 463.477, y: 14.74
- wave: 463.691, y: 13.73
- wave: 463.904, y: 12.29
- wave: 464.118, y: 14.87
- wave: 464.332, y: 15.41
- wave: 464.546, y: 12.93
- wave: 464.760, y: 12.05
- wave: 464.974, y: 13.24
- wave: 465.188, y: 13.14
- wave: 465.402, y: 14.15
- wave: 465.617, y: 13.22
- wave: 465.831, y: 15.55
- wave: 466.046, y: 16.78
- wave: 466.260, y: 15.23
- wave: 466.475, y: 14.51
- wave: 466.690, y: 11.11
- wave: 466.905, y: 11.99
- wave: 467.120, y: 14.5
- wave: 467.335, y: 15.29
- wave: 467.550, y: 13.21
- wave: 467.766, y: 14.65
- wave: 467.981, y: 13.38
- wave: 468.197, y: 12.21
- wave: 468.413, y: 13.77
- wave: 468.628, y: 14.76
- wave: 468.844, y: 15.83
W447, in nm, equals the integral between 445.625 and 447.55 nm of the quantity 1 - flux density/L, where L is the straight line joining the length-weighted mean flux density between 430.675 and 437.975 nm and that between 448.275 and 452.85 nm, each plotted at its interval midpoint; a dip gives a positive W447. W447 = 0.19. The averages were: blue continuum 8.38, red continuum 12.5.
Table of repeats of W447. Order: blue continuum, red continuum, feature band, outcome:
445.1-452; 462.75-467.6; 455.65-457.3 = -0.23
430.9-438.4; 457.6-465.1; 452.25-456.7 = 0.14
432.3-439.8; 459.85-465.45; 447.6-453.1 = -0.33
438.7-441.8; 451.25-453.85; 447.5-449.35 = -0.28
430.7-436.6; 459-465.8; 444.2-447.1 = 0.28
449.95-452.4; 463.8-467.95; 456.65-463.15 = -0.39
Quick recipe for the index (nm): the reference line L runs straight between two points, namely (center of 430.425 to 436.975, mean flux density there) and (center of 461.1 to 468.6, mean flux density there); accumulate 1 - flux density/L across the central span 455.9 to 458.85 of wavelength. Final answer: -0.33 nm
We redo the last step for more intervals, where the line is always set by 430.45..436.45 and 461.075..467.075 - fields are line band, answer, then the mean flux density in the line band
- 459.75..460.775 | -0.08 nm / 14.5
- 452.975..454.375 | 0.17 nm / 10.7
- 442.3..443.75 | 0.23 nm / 8.46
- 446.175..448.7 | -0.17 nm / 11.7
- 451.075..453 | -0.08 nm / 12.4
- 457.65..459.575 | -0.09 nm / 13.8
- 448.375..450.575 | -0.15 nm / 12.1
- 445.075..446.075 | 0.26 nm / 7.82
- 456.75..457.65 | -0.11 nm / 14.4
